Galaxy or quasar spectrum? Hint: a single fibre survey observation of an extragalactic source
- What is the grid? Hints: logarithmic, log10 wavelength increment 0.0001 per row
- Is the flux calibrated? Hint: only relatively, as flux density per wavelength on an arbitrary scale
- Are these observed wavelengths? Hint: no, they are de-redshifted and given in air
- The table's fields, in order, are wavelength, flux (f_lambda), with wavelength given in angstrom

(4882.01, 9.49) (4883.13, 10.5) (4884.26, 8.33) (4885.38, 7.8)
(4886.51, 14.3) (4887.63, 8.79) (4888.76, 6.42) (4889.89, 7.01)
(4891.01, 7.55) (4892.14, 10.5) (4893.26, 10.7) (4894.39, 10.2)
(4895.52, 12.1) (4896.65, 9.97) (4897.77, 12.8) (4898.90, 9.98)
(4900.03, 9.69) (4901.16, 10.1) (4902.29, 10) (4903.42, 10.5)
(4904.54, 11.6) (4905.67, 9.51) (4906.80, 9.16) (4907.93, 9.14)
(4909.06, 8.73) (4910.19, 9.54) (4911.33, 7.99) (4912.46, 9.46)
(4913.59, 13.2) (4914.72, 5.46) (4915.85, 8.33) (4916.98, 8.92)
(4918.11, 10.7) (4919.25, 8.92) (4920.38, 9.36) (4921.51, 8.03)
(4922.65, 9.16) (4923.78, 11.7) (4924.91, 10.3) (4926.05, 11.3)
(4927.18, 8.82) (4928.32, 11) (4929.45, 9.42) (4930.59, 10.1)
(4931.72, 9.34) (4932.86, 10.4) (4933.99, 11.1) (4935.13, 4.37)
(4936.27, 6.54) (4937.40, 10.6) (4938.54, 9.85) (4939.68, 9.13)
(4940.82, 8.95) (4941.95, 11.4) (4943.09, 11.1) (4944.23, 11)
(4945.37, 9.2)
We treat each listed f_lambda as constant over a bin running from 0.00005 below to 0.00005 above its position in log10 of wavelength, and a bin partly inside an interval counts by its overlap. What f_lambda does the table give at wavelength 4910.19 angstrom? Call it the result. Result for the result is 9.54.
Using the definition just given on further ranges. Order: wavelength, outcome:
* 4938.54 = 9.85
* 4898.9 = 9.98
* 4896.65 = 9.97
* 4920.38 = 9.36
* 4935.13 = 4.37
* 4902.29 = 10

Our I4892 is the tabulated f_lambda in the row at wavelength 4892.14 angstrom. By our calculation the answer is 10.5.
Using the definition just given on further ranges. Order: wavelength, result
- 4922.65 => 9.16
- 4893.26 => 10.7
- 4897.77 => 12.8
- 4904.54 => 11.6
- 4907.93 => 9.14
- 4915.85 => 8.33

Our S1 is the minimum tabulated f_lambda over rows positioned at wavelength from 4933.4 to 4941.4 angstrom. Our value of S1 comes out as 4.37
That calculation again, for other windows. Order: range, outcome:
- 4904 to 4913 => 7.99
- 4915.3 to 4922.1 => 8.03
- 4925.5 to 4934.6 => 8.82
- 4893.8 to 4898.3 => 9.97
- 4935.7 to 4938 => 6.54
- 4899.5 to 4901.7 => 9.69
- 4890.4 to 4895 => 7.55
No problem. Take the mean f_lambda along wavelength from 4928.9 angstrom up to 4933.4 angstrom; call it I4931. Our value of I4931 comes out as 9.8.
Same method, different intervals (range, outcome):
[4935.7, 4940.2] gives 9.03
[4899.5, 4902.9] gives 9.93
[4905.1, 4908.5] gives 9.27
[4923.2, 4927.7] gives 10.6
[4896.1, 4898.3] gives 11.4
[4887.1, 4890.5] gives 7.39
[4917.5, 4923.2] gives 9.22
